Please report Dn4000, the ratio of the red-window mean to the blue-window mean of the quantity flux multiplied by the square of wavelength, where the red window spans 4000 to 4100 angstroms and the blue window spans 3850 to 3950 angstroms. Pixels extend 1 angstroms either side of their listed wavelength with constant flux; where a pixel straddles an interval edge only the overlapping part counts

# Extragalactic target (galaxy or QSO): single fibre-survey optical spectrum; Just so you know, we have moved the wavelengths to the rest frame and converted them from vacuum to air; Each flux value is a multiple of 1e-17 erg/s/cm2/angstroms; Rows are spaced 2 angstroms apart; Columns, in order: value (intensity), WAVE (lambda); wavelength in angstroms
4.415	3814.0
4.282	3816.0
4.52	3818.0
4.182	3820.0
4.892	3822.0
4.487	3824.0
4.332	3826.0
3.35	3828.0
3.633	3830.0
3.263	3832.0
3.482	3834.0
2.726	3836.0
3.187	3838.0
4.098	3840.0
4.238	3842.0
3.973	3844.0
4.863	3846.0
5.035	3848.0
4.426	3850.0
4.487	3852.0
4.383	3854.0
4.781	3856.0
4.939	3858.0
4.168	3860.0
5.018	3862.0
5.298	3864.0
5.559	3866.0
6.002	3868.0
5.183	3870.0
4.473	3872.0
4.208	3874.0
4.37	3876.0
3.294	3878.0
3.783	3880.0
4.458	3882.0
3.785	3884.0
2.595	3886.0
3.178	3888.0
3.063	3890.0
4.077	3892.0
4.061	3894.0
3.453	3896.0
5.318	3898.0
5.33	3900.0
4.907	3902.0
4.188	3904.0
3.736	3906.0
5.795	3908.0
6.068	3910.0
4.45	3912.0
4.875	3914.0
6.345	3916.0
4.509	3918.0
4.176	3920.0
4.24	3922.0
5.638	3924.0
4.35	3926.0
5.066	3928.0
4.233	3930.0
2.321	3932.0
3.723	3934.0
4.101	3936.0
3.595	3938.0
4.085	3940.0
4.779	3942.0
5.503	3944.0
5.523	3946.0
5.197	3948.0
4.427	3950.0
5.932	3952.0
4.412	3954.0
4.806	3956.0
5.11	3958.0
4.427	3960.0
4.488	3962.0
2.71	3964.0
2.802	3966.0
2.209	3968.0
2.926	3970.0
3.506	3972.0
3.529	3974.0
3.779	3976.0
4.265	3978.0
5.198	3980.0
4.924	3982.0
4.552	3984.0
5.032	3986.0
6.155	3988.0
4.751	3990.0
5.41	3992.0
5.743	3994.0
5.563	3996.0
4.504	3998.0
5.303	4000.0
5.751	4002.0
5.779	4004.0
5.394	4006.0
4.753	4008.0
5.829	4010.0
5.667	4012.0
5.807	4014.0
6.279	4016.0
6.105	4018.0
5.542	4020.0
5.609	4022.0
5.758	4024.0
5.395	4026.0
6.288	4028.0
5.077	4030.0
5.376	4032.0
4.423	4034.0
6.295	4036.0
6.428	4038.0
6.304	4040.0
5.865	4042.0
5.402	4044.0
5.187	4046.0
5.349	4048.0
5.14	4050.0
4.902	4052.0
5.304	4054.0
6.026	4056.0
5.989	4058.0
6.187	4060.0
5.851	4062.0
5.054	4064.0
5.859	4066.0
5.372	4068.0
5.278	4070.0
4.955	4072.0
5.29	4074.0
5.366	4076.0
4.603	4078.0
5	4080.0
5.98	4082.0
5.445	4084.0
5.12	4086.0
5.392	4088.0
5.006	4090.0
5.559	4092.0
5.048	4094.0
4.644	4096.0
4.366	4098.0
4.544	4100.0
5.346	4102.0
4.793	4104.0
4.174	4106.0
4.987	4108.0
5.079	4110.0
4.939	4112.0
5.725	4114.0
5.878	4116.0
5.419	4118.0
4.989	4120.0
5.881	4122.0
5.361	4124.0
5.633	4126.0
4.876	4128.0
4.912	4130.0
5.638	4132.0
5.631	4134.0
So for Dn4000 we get 1.31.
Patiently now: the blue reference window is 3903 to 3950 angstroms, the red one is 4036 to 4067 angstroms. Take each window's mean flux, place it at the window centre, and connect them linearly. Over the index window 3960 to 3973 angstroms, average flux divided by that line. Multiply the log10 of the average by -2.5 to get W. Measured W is 0.47 mag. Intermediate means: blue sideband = 4.63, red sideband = 5.68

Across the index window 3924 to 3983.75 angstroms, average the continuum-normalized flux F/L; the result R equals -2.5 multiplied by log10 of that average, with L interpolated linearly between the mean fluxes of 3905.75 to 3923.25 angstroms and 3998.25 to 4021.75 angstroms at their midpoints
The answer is 0.23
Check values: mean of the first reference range 4.97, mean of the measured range 4.23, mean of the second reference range 5.62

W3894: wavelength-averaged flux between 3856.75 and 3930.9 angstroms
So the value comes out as 4.55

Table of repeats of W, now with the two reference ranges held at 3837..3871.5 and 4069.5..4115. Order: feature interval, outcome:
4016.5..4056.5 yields -0.126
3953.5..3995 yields 0.132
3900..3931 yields -0.017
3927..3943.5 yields 0.192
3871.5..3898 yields 0.238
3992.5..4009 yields -0.091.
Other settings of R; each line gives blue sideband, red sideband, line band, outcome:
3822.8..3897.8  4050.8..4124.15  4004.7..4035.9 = -0.13 mag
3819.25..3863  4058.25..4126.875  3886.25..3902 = 0.09 mag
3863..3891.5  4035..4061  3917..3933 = 0.08 mag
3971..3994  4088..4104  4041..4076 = -0.13 mag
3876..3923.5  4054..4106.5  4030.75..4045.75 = -0.13 mag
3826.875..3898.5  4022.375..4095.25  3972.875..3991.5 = 0.06 mag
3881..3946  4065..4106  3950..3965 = 0.01 mag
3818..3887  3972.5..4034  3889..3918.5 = -0.02 mag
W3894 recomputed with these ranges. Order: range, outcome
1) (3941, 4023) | 4.88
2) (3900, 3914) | 4.89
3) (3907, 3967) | 4.59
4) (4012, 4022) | 5.87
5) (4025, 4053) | 5.53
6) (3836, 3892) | 4.29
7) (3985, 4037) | 5.52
